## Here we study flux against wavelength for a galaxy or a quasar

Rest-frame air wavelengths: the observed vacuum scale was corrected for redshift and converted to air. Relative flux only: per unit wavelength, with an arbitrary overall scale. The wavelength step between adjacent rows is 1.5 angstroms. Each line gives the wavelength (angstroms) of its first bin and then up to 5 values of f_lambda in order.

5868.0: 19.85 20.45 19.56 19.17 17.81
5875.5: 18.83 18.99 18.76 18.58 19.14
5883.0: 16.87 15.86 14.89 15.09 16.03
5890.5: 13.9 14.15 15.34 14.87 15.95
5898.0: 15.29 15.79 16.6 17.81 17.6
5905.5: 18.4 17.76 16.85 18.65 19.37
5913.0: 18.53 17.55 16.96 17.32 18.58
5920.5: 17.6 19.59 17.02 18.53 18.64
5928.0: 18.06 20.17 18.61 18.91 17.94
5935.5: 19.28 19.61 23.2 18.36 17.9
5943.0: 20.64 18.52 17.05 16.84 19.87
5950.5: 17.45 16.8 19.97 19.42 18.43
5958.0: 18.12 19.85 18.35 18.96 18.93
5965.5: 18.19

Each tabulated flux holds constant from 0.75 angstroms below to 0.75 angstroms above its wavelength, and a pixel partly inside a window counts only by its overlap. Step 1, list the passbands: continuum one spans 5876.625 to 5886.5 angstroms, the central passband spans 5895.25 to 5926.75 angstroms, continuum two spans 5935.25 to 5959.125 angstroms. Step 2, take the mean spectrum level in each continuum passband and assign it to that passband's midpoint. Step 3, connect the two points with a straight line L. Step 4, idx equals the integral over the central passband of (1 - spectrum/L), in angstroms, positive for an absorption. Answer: 1.0 angstroms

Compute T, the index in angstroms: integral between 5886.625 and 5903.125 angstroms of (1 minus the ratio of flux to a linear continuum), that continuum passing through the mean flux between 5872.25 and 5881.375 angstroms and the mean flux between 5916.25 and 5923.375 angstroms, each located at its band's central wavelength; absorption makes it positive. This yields 2.6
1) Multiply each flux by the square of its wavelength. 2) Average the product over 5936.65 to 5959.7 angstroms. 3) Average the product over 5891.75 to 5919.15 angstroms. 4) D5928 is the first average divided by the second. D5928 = 1.12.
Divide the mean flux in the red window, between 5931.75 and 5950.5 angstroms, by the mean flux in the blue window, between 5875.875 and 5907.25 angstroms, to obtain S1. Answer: 1.14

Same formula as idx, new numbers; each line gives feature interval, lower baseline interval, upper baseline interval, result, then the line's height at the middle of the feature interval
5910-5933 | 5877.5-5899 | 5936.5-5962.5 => -1.03 angstroms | 17.6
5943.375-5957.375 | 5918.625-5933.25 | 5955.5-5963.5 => 0.29 angstroms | 18.7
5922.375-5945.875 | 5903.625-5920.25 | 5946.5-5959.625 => -0.99 angstroms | 18.2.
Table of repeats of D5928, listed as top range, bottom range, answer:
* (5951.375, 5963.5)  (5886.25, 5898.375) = 1.27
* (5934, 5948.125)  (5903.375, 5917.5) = 1.07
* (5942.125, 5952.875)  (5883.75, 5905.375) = 1.18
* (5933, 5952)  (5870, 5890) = 1.09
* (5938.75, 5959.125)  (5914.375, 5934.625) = 1.02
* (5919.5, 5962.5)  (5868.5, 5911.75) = 1.11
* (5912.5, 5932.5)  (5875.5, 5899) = 1.13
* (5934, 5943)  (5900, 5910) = 1.13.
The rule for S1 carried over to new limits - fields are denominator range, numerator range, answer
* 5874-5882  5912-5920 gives 0.95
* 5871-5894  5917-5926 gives 1.07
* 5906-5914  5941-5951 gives 1.01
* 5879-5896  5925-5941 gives 1.21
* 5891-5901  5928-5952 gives 1.23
